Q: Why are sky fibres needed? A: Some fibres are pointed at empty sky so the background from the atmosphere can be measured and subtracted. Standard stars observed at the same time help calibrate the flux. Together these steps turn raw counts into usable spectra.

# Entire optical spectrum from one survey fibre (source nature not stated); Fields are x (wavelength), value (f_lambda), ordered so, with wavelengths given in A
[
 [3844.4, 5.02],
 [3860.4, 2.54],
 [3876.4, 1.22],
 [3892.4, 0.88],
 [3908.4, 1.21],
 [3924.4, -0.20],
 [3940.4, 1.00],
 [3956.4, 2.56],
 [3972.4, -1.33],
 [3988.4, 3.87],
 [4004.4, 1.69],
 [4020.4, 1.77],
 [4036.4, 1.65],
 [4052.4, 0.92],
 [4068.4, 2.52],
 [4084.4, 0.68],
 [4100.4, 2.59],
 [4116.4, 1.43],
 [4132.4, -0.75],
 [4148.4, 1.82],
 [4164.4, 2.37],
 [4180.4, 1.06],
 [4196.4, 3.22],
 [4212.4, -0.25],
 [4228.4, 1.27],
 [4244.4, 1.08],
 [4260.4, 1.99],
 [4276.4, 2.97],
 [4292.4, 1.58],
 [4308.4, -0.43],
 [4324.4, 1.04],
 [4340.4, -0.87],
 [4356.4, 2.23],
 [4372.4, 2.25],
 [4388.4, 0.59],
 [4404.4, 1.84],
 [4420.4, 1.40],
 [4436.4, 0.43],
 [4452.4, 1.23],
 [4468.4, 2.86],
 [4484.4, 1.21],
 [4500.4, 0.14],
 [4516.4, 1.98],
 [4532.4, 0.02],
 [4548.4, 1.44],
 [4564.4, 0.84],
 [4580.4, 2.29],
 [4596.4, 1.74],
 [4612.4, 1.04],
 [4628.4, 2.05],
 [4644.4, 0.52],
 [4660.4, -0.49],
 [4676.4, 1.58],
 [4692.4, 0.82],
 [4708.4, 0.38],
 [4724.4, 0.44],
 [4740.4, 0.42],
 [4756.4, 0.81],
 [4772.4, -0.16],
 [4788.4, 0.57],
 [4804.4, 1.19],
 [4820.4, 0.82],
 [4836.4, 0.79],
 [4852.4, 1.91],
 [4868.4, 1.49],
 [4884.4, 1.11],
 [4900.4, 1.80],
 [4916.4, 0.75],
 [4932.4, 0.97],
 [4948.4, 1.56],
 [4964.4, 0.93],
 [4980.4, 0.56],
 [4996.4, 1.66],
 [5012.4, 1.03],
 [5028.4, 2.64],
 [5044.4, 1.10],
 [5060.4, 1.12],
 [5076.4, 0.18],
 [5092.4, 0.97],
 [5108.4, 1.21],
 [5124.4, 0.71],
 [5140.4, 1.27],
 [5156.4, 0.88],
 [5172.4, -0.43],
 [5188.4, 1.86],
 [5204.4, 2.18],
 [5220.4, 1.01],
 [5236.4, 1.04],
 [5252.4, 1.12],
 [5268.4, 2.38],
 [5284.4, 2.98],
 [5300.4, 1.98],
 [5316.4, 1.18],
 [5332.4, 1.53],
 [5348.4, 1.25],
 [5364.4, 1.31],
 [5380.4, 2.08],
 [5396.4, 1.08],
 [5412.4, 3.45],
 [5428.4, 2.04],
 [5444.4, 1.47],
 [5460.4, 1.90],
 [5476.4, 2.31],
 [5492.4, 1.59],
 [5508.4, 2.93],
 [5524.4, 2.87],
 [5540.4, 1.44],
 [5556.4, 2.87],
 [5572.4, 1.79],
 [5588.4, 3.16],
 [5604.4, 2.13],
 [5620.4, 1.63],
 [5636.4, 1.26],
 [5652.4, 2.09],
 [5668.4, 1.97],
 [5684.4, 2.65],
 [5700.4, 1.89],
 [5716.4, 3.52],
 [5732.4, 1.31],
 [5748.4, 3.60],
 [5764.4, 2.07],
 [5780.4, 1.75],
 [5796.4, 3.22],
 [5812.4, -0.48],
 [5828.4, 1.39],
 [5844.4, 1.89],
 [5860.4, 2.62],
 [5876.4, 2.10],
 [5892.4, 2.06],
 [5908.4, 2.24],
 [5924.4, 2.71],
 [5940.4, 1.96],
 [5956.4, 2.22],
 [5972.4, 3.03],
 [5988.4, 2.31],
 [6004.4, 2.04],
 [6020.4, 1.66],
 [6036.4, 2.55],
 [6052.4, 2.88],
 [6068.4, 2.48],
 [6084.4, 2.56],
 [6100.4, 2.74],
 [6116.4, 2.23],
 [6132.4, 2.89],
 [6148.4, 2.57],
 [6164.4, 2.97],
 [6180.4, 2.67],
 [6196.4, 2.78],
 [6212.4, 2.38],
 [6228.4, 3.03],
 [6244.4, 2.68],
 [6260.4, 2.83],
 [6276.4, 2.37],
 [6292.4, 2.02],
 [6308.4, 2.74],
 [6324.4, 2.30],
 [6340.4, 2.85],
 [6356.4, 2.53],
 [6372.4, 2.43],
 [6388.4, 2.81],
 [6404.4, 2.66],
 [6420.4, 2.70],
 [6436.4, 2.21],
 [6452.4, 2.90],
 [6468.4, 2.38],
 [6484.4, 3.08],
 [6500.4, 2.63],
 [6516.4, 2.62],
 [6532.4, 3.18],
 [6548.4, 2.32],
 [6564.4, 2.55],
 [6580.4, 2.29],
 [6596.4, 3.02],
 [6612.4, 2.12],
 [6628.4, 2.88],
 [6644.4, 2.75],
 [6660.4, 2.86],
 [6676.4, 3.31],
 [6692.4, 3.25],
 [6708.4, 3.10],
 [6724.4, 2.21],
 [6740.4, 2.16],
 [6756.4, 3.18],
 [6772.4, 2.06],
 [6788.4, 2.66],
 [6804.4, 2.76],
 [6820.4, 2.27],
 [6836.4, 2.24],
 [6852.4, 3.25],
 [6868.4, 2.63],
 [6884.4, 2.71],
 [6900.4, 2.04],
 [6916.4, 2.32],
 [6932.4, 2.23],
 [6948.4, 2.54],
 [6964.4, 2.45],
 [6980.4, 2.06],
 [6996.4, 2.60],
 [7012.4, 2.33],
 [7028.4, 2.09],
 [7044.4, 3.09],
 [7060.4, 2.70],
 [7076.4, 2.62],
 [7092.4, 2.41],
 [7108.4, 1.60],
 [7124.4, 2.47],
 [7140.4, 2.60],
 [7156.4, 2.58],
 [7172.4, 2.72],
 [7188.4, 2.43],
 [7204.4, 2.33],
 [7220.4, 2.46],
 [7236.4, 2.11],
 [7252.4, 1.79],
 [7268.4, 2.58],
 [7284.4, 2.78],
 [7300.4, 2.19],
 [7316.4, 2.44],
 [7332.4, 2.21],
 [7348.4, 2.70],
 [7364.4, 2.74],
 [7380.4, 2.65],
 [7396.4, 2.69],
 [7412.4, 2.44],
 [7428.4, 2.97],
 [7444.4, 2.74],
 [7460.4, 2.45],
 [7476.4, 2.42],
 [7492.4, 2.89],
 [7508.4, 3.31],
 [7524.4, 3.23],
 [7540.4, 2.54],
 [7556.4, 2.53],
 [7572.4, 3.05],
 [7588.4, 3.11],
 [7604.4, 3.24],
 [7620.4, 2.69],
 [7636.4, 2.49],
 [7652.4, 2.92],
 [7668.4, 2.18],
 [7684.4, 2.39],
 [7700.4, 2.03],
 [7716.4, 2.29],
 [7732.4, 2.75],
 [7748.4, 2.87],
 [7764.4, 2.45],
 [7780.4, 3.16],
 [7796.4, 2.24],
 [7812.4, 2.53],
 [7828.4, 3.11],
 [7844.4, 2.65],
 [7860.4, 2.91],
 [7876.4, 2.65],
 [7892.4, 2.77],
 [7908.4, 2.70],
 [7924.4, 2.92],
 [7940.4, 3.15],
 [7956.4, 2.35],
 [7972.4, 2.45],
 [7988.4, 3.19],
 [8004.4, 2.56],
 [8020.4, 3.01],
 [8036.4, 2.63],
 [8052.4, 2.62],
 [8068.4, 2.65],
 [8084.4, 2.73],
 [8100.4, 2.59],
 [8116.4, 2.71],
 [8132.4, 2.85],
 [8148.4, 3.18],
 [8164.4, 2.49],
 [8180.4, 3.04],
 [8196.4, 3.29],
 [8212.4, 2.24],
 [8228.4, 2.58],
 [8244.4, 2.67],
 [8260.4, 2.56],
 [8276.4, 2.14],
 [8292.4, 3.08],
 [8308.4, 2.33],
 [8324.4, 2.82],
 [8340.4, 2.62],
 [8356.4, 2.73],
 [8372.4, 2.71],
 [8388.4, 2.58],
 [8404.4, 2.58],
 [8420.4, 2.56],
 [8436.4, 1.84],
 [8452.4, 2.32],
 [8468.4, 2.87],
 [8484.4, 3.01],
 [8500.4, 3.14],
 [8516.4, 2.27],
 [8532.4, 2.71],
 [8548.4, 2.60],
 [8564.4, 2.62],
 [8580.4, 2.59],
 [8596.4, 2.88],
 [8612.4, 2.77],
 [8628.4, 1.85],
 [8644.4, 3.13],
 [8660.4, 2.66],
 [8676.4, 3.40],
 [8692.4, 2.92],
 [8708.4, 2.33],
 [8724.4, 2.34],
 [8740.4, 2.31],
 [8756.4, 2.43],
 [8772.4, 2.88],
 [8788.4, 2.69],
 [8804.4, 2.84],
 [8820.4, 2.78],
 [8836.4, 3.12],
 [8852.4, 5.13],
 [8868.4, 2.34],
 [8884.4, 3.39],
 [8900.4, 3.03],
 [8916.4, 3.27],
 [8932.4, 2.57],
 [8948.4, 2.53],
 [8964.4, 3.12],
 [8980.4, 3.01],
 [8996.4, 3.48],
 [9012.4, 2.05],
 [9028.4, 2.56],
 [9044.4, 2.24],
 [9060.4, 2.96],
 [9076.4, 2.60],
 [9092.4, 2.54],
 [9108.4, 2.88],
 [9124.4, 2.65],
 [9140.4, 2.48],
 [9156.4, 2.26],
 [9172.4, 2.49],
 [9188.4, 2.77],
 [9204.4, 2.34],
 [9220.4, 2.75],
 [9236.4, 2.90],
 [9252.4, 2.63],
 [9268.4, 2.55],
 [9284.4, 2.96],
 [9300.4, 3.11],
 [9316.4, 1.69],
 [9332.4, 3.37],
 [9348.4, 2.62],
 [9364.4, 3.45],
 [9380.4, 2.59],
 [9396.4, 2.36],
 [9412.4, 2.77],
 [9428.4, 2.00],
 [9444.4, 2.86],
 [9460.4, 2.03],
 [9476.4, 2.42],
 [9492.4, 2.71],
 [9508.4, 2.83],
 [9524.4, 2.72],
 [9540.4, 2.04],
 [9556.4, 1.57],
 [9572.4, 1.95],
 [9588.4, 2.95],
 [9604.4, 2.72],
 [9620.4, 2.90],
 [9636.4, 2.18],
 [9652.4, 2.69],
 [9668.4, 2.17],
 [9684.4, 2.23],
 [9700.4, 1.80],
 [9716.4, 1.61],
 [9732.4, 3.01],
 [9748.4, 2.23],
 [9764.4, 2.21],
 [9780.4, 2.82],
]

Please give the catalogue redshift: 0.35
